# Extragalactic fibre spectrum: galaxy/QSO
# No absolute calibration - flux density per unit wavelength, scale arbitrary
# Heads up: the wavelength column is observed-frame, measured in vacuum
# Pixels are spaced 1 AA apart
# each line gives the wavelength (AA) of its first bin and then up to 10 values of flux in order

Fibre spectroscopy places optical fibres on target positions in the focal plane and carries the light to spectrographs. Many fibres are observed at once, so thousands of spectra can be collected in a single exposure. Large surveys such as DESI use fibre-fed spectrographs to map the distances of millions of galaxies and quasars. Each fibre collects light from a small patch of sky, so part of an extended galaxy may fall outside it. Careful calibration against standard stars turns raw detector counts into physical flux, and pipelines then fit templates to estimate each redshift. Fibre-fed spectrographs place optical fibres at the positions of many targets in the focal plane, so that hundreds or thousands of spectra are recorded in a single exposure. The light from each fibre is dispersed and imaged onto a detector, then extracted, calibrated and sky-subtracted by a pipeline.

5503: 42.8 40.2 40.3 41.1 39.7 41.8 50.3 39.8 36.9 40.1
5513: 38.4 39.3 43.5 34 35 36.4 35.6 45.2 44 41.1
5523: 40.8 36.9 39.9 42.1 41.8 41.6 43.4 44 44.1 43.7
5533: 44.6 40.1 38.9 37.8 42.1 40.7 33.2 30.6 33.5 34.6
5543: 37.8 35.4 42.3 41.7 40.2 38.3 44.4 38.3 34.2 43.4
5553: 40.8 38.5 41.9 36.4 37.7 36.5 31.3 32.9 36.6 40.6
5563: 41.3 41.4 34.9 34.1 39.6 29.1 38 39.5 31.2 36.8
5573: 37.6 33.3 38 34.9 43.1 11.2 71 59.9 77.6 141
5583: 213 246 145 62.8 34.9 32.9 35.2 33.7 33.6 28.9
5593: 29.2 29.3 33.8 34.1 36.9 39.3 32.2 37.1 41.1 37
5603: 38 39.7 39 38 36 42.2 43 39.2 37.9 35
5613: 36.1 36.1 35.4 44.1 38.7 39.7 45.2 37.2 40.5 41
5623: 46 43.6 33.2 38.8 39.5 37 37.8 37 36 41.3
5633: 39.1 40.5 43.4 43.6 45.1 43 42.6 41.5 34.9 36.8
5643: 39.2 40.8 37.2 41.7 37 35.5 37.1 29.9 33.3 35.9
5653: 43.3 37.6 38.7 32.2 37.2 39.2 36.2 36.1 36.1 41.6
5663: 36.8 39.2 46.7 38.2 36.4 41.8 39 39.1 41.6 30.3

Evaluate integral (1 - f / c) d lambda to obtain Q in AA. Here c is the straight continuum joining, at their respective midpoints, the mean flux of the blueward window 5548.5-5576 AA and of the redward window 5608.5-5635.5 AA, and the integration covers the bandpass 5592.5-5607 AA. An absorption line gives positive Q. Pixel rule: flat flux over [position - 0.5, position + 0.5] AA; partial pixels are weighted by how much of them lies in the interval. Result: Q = 1.0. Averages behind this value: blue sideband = 37.3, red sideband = 39.3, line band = 36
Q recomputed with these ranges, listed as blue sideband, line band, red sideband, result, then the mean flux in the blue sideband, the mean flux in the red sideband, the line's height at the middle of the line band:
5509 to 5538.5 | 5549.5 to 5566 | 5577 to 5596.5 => 5.5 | 40.6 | 70.5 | 56.7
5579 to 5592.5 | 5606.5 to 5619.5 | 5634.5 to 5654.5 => 5.1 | 87.4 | 39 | 64.9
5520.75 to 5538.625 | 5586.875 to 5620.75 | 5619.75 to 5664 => 2.4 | 41.4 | 38.7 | 39.6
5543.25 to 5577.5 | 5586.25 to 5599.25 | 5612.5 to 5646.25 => 1.6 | 37.8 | 39.8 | 38.7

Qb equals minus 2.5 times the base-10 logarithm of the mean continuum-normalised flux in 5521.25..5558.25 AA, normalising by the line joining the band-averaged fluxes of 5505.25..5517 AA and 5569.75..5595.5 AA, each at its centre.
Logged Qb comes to 0.23 mag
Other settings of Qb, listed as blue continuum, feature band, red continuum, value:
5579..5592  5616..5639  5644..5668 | 0.40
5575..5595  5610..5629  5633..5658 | 0.31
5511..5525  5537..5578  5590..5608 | 0.01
